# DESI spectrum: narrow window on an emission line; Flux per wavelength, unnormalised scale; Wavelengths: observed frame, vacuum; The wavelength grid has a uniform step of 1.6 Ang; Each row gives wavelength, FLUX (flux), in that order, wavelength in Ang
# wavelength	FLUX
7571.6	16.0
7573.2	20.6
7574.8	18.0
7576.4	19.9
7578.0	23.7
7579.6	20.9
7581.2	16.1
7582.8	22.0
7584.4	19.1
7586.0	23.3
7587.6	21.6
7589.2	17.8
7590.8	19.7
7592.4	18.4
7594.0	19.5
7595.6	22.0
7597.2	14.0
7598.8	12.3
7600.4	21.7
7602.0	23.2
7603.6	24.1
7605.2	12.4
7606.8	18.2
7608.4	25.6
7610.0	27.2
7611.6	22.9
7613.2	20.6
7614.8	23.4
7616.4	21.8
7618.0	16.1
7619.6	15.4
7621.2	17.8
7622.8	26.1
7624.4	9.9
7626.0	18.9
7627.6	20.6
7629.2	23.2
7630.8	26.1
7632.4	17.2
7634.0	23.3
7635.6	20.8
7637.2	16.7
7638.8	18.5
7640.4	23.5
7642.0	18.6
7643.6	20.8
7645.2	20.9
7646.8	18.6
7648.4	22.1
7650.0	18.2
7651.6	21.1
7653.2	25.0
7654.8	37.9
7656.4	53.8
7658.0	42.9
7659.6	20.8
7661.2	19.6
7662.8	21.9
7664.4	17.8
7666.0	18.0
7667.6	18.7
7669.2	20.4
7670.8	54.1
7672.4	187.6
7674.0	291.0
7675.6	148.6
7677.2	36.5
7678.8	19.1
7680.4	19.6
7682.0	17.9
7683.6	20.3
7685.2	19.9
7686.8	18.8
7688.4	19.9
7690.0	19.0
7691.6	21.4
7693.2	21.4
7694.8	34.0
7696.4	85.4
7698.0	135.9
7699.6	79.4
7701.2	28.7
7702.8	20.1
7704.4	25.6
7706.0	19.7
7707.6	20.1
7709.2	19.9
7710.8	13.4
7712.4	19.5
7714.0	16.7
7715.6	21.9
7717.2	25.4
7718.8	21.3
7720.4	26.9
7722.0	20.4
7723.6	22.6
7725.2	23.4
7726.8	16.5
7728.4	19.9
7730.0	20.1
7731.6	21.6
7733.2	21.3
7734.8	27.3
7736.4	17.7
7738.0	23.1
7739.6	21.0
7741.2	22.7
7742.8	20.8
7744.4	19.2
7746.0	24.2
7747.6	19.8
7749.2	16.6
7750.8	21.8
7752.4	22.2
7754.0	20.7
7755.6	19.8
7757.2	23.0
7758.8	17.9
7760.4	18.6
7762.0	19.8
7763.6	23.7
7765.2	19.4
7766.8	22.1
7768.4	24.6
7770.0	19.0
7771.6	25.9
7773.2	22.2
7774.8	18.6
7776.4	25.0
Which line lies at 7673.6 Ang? H-alpha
